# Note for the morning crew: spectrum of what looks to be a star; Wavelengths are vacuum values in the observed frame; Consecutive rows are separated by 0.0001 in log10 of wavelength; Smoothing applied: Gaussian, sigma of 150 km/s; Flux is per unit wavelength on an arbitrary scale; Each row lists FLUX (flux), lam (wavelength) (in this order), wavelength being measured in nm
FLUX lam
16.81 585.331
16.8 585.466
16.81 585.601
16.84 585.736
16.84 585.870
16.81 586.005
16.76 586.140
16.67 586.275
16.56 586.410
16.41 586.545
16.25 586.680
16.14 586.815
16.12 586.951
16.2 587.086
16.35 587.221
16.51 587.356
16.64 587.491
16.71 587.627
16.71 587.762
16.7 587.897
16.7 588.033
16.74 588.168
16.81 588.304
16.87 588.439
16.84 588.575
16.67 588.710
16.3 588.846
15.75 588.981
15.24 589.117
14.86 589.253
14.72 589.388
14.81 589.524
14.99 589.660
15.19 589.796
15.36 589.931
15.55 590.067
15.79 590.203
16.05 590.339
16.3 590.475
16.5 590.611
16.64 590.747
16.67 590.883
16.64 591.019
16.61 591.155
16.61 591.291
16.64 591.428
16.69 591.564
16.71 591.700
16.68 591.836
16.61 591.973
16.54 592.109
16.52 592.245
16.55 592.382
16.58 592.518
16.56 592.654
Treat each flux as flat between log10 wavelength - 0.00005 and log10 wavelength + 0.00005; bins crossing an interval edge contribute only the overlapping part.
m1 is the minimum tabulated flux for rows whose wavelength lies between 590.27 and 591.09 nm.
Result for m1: 16.05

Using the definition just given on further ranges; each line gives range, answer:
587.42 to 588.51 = 16.64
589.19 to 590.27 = 14.72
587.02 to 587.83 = 16.2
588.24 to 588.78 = 16.67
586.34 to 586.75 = 16.25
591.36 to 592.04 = 16.61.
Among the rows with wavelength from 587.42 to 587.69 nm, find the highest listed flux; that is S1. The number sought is 16.71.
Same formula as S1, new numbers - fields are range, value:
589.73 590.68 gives 16.5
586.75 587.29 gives 16.35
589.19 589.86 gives 15.19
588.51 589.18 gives 16.84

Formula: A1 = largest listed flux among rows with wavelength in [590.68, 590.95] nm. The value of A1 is 16.67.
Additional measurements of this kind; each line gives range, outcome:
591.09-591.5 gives 16.64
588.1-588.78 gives 16.87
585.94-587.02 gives 16.81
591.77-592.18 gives 16.68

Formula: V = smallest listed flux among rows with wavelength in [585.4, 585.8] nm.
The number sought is 16.8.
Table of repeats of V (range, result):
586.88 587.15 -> 16.12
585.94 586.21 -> 16.76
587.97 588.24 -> 16.7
